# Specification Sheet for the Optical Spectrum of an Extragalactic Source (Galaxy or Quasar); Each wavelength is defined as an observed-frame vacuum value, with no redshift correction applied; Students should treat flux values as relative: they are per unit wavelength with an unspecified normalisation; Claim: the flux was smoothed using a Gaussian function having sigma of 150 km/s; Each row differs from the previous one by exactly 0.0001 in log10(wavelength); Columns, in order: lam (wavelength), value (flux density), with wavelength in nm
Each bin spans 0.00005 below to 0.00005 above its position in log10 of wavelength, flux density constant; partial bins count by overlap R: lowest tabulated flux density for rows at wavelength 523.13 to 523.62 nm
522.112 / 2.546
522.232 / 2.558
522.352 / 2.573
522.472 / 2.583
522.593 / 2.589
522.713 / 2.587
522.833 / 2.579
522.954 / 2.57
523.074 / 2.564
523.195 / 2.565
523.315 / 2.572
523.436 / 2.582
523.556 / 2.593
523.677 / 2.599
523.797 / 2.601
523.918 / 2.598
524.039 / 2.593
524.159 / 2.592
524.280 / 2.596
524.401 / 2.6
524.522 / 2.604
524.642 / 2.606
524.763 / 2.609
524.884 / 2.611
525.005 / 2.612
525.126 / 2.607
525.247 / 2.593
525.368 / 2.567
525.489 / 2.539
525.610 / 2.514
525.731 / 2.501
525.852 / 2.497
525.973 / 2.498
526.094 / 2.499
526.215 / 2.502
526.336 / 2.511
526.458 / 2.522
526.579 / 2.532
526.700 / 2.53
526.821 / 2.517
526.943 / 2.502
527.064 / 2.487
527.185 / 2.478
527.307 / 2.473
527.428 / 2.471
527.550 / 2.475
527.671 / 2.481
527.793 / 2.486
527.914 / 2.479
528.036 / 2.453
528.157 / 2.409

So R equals 2.565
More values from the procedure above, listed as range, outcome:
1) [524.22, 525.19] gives 2.596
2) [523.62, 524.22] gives 2.592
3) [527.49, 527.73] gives 2.475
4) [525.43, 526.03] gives 2.497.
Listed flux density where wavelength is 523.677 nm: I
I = 2.599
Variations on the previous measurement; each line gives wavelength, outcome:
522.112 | 2.546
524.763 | 2.609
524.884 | 2.611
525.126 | 2.607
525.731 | 2.501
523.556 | 2.593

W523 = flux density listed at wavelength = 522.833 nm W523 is 2.579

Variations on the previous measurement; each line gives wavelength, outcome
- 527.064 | 2.487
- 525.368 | 2.567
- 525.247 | 2.593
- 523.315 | 2.572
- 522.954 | 2.57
